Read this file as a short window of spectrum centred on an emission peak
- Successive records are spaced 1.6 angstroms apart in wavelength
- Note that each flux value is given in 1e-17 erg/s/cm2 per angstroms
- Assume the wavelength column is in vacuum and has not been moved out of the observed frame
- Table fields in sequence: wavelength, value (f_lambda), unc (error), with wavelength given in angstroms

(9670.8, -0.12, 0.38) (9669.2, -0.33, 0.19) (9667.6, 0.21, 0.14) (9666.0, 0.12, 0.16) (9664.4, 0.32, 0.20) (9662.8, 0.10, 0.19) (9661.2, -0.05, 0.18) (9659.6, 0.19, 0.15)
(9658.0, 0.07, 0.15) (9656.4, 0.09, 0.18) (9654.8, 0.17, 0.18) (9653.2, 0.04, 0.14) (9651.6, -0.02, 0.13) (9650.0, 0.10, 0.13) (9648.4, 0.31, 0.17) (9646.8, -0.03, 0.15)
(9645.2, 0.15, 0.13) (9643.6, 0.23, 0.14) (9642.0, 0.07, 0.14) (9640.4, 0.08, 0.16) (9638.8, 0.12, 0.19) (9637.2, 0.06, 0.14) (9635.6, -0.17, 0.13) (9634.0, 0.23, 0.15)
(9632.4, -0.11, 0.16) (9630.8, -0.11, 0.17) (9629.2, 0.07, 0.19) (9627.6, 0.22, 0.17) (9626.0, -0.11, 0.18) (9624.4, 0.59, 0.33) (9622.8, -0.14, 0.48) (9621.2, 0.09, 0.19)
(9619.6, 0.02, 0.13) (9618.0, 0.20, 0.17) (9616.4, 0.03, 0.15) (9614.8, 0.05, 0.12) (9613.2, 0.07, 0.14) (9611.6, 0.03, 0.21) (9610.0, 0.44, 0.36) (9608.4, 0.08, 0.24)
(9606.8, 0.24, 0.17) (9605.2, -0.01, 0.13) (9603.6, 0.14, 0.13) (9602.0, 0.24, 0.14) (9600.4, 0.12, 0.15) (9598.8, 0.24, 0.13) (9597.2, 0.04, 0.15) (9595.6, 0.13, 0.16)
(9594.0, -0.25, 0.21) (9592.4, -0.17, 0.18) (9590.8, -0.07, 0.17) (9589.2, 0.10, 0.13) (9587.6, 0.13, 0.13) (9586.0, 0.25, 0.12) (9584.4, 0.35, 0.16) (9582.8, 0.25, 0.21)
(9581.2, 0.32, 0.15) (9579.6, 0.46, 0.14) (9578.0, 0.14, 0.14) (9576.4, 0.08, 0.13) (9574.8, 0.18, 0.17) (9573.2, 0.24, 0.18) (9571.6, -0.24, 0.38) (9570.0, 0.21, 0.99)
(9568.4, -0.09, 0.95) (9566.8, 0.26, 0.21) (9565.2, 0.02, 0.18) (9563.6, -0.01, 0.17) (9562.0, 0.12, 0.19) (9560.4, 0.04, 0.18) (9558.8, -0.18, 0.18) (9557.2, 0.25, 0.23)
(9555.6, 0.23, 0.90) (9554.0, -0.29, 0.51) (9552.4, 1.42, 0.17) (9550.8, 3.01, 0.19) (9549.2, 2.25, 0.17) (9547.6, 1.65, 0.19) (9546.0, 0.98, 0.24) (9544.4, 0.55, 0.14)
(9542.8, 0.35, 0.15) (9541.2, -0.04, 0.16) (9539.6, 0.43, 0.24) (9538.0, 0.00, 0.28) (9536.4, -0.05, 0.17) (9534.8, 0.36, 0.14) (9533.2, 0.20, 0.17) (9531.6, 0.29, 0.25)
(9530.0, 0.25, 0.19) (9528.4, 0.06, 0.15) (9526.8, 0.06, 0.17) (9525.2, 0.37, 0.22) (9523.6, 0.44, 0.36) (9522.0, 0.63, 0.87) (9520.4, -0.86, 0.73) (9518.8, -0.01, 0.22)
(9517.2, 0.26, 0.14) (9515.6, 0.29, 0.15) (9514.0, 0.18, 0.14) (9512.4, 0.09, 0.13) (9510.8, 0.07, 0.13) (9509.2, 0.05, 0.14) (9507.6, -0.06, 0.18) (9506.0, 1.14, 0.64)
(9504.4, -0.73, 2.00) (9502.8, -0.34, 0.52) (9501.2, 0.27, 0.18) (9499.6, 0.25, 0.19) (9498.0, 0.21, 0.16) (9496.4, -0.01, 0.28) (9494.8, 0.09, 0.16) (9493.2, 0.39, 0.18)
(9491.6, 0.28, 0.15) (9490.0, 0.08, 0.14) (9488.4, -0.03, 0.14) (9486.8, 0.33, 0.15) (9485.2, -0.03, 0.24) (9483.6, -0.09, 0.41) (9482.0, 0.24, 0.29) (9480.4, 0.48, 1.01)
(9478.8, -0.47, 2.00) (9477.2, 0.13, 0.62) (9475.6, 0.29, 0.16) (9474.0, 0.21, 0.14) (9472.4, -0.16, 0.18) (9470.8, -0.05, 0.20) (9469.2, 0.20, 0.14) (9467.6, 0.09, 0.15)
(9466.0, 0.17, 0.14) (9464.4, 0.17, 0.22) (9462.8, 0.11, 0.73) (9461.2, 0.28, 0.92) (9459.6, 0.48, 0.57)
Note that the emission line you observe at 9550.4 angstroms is [O III]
